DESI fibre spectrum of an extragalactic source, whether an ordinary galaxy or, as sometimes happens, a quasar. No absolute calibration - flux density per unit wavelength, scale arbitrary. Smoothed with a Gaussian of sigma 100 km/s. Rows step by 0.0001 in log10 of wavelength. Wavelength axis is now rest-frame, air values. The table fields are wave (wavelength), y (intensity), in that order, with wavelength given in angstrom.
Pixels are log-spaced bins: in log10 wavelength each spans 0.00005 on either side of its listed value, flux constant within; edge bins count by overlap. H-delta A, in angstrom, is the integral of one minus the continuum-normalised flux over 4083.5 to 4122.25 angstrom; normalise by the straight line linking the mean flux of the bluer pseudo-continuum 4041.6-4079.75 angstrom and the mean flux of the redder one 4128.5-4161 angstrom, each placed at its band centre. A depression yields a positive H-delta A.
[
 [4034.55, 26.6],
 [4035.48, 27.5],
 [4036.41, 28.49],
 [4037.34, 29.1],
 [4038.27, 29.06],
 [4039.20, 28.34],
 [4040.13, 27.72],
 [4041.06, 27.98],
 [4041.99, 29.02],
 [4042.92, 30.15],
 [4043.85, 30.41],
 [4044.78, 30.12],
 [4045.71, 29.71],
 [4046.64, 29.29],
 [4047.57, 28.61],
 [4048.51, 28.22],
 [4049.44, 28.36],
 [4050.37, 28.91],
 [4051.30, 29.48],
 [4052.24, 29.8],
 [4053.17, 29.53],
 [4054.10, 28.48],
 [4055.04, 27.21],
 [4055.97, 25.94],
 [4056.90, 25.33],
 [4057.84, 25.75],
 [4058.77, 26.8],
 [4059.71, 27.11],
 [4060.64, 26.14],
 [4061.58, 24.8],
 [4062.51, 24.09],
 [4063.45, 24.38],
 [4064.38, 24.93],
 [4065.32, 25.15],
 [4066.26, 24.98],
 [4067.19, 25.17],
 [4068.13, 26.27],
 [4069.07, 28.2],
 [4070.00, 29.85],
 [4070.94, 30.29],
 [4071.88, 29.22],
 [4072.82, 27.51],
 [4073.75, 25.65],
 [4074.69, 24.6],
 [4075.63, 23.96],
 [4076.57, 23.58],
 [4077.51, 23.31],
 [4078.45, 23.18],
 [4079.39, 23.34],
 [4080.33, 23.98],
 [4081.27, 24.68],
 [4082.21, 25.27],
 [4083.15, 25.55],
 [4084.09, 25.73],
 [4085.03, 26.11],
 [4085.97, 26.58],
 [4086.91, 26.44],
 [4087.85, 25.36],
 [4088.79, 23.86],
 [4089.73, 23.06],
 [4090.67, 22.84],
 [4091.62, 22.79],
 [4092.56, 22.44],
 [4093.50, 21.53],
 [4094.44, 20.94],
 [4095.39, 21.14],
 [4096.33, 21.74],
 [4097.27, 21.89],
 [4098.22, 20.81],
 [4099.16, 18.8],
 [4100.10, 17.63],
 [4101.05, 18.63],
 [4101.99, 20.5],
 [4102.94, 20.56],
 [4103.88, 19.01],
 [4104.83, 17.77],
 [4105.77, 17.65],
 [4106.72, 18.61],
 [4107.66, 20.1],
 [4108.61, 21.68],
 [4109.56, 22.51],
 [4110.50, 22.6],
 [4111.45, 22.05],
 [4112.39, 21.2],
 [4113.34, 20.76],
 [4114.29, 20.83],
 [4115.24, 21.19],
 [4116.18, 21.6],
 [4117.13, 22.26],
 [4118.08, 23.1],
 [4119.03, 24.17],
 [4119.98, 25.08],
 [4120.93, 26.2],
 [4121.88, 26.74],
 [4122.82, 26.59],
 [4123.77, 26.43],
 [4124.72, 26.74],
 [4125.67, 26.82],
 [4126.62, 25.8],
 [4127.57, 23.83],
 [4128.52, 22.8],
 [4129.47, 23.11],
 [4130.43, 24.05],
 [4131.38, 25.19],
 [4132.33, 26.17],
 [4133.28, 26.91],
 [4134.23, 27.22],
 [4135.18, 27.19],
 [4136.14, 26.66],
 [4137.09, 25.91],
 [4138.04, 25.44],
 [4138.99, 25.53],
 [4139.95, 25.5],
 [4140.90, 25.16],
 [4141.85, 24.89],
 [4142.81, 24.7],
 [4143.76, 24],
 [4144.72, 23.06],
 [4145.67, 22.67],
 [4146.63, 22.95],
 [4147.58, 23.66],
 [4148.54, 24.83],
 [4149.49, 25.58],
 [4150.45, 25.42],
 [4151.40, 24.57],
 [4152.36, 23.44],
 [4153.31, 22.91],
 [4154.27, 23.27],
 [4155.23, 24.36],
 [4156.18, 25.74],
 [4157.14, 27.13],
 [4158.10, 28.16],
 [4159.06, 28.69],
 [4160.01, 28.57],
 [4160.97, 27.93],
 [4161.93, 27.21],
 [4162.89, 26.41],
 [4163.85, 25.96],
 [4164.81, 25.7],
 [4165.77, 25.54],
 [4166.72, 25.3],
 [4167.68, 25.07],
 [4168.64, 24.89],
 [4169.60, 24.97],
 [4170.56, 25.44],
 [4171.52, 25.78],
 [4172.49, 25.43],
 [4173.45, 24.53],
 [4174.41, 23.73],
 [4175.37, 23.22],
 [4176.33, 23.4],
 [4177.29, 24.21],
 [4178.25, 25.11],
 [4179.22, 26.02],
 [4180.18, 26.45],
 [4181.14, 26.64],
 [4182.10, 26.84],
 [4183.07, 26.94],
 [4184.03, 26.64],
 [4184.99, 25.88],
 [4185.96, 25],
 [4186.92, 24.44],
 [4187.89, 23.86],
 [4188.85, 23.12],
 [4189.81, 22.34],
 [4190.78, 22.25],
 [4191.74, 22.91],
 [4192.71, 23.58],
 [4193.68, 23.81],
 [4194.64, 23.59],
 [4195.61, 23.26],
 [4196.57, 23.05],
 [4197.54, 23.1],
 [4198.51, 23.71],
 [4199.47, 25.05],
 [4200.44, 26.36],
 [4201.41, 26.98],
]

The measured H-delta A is 6.0 angstrom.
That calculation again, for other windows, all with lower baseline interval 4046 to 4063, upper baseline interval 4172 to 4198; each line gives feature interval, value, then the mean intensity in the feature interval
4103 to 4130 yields 3.4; 22.7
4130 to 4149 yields 0.3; 25.1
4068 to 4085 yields 0.7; 25.8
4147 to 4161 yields -0.2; 25.5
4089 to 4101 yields 2.4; 21.3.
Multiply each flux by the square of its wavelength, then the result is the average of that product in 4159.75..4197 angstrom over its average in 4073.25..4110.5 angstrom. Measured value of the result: 1.2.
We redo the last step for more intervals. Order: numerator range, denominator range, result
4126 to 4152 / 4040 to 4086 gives 0.97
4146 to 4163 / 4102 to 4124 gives 1.18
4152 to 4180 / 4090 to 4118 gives 1.26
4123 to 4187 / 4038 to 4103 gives 1.04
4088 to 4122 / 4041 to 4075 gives 0.80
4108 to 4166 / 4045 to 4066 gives 0.95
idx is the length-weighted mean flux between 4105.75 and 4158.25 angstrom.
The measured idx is 24.2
